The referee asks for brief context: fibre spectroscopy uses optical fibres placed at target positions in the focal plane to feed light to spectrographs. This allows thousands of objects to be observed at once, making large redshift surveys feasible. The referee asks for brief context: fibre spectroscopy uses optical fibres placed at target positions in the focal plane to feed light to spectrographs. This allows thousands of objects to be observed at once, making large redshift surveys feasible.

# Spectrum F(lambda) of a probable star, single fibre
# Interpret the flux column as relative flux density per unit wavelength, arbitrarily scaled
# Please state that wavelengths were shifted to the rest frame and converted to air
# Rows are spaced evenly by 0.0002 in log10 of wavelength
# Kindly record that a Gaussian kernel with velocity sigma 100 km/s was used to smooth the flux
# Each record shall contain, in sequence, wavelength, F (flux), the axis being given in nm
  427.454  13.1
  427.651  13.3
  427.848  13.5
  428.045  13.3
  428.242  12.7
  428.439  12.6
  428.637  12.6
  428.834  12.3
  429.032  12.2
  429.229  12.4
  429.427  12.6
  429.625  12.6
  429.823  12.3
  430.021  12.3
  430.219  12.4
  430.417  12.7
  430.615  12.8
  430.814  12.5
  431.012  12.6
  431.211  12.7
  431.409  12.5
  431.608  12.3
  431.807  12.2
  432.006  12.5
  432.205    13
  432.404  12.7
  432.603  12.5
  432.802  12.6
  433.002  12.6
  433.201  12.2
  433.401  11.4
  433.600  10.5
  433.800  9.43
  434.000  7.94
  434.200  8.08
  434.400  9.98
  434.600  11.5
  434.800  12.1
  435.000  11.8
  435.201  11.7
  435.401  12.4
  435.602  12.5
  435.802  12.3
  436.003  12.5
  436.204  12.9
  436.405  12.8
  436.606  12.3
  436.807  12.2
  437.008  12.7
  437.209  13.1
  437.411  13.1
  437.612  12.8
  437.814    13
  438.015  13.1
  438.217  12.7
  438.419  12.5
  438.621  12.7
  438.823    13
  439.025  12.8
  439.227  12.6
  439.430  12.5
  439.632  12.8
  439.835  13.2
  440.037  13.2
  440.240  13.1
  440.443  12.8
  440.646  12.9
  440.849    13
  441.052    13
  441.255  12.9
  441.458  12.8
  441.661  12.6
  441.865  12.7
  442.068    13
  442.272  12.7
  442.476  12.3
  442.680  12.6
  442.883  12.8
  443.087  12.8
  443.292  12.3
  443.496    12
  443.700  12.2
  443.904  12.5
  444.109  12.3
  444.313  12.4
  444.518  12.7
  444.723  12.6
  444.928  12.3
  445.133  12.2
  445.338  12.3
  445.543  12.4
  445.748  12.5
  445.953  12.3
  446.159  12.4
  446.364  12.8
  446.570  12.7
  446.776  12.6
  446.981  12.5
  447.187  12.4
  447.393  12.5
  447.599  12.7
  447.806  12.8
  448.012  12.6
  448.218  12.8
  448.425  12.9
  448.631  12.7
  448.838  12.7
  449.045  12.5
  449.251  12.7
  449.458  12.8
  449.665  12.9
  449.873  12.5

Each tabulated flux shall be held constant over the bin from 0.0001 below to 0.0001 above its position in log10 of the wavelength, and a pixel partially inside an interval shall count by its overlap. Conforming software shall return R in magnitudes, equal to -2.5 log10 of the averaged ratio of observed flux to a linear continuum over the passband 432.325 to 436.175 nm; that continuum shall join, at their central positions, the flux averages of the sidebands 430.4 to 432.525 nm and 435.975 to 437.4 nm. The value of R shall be 0.109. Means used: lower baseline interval 12.6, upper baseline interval 12.7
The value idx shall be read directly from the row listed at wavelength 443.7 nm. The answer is 12.2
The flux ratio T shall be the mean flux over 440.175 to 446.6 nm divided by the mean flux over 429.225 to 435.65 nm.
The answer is 1.1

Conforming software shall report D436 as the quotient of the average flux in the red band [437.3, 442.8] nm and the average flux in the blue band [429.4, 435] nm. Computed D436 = 1.08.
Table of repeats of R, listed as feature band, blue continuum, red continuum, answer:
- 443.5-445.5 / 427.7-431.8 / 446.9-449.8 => 0.02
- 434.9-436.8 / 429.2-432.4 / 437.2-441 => 0.03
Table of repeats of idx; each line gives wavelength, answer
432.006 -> 12.5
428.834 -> 12.3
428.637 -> 12.6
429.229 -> 12.4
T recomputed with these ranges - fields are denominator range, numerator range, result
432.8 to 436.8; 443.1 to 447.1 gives 1.08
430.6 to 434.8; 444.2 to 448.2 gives 1.08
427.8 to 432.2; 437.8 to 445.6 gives 1.01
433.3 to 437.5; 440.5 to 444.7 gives 1.09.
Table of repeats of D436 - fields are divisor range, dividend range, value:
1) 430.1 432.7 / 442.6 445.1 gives 0.99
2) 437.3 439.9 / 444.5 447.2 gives 0.97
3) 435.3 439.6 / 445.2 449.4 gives 0.99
